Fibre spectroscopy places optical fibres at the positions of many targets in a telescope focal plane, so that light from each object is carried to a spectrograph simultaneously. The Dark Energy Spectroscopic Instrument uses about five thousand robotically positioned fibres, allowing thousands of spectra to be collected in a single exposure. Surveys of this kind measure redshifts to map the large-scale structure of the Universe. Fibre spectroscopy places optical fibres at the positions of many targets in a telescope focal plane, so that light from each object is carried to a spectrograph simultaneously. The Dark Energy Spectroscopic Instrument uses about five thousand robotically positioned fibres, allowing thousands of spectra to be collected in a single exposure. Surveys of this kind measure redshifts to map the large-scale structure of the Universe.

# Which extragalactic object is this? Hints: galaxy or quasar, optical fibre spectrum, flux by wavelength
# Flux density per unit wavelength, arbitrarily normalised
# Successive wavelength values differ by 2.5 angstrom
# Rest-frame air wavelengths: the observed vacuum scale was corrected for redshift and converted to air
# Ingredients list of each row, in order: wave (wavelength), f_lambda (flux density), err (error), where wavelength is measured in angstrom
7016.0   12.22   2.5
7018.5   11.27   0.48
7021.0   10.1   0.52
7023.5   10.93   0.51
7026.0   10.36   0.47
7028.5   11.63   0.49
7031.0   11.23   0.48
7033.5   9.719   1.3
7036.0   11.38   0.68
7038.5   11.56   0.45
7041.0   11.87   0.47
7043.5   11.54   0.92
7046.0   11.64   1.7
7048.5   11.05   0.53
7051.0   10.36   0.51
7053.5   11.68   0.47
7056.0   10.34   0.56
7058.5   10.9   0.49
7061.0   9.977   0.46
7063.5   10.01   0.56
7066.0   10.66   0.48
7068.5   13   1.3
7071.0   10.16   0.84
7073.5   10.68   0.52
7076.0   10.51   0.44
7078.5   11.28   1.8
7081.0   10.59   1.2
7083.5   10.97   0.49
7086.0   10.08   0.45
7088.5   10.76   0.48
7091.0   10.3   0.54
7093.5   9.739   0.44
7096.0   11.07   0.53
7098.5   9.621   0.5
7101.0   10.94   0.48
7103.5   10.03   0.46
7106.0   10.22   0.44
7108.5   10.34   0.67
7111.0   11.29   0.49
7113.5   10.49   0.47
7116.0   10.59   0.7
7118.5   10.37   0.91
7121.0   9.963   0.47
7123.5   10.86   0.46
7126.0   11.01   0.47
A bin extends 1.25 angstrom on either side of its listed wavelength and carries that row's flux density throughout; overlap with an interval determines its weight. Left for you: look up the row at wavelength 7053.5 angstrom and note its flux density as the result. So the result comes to 11.68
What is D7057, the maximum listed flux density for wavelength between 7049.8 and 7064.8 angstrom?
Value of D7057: 11.68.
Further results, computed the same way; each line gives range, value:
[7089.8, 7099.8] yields 11.07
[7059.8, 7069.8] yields 13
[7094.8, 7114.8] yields 11.29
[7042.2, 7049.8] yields 11.64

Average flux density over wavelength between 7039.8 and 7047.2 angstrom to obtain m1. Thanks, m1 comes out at 11.7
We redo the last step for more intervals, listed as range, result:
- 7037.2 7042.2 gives 11.7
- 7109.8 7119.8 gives 10.7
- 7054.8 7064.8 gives 10.3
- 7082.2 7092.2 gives 10.5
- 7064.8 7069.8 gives 11.8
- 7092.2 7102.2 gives 10.3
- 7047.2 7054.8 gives 11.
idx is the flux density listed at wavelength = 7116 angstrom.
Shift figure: 10.59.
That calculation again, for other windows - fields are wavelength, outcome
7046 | 11.64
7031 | 11.23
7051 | 10.36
